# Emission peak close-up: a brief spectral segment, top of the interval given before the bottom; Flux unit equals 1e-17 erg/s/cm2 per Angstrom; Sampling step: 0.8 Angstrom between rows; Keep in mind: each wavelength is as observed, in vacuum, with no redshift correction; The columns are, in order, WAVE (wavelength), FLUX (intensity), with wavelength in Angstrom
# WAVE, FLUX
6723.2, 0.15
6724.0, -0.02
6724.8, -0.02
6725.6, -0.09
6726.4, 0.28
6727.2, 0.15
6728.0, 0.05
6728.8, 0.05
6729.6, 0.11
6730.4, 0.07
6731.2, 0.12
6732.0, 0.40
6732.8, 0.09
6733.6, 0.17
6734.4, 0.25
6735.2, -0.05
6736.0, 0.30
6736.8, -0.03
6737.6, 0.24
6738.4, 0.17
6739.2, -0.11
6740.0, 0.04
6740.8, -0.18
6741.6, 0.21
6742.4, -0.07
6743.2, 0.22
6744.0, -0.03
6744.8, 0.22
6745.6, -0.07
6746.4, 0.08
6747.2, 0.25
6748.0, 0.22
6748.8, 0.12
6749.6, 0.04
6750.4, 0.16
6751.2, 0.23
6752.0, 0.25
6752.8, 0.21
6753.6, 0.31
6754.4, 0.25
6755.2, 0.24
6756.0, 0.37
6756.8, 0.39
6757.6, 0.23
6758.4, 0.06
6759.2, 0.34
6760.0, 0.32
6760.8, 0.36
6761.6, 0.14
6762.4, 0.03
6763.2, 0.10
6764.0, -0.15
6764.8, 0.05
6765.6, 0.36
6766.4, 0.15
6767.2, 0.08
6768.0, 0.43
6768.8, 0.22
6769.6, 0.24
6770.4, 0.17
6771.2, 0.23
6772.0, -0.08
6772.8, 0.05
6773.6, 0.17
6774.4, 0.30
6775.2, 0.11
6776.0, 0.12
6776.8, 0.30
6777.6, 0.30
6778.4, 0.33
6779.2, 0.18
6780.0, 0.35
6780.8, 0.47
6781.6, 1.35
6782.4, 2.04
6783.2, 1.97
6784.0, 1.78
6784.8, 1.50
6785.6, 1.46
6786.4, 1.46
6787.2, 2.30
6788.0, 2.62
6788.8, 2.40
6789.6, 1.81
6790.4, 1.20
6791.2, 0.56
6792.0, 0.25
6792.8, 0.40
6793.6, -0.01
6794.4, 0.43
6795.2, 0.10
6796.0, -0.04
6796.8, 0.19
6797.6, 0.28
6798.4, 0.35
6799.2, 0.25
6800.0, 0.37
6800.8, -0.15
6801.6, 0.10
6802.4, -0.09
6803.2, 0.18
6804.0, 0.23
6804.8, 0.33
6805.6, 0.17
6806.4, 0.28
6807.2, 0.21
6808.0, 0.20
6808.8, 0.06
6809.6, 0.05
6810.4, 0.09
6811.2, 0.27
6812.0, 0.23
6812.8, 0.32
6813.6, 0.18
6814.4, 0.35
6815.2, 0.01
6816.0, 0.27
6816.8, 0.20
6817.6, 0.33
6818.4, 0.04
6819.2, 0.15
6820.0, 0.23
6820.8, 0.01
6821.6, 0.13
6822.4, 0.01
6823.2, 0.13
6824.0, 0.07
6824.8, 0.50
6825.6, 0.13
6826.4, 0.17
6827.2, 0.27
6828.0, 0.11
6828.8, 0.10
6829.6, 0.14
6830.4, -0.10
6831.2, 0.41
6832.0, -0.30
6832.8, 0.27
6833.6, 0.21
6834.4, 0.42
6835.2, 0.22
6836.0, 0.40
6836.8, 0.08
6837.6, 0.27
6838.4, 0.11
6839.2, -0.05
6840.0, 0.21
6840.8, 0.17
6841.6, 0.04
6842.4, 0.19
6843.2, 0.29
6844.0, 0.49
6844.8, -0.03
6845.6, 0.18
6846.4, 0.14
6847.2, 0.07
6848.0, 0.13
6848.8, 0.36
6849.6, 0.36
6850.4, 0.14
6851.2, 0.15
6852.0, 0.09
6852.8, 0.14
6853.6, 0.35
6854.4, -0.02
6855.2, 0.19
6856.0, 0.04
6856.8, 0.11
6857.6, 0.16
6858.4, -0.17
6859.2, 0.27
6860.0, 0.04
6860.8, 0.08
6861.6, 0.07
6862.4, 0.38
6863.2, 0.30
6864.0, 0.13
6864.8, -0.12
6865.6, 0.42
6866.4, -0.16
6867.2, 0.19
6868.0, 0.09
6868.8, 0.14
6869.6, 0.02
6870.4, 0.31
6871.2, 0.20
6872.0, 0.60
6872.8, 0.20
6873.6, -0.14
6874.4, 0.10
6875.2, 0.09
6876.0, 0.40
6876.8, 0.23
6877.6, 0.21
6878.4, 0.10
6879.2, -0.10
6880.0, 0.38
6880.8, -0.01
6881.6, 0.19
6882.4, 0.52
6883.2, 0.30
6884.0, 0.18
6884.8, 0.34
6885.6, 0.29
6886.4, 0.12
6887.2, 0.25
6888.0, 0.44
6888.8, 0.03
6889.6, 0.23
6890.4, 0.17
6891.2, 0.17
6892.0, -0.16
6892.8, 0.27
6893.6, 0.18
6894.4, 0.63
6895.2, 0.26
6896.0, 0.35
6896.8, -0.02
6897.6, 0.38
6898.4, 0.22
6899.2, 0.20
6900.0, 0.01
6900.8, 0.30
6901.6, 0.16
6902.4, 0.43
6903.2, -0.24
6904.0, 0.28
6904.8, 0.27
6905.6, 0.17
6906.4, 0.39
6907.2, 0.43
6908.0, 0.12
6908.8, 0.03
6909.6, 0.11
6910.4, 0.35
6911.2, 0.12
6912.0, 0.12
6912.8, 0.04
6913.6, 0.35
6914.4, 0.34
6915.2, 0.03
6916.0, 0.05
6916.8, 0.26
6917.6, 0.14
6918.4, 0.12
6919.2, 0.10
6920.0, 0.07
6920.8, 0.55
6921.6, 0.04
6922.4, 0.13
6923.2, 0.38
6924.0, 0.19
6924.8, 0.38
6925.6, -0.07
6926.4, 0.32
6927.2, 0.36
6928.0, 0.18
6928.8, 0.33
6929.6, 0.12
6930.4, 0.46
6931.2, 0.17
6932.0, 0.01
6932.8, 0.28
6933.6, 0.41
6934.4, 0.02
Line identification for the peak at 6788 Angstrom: [O II] 3727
